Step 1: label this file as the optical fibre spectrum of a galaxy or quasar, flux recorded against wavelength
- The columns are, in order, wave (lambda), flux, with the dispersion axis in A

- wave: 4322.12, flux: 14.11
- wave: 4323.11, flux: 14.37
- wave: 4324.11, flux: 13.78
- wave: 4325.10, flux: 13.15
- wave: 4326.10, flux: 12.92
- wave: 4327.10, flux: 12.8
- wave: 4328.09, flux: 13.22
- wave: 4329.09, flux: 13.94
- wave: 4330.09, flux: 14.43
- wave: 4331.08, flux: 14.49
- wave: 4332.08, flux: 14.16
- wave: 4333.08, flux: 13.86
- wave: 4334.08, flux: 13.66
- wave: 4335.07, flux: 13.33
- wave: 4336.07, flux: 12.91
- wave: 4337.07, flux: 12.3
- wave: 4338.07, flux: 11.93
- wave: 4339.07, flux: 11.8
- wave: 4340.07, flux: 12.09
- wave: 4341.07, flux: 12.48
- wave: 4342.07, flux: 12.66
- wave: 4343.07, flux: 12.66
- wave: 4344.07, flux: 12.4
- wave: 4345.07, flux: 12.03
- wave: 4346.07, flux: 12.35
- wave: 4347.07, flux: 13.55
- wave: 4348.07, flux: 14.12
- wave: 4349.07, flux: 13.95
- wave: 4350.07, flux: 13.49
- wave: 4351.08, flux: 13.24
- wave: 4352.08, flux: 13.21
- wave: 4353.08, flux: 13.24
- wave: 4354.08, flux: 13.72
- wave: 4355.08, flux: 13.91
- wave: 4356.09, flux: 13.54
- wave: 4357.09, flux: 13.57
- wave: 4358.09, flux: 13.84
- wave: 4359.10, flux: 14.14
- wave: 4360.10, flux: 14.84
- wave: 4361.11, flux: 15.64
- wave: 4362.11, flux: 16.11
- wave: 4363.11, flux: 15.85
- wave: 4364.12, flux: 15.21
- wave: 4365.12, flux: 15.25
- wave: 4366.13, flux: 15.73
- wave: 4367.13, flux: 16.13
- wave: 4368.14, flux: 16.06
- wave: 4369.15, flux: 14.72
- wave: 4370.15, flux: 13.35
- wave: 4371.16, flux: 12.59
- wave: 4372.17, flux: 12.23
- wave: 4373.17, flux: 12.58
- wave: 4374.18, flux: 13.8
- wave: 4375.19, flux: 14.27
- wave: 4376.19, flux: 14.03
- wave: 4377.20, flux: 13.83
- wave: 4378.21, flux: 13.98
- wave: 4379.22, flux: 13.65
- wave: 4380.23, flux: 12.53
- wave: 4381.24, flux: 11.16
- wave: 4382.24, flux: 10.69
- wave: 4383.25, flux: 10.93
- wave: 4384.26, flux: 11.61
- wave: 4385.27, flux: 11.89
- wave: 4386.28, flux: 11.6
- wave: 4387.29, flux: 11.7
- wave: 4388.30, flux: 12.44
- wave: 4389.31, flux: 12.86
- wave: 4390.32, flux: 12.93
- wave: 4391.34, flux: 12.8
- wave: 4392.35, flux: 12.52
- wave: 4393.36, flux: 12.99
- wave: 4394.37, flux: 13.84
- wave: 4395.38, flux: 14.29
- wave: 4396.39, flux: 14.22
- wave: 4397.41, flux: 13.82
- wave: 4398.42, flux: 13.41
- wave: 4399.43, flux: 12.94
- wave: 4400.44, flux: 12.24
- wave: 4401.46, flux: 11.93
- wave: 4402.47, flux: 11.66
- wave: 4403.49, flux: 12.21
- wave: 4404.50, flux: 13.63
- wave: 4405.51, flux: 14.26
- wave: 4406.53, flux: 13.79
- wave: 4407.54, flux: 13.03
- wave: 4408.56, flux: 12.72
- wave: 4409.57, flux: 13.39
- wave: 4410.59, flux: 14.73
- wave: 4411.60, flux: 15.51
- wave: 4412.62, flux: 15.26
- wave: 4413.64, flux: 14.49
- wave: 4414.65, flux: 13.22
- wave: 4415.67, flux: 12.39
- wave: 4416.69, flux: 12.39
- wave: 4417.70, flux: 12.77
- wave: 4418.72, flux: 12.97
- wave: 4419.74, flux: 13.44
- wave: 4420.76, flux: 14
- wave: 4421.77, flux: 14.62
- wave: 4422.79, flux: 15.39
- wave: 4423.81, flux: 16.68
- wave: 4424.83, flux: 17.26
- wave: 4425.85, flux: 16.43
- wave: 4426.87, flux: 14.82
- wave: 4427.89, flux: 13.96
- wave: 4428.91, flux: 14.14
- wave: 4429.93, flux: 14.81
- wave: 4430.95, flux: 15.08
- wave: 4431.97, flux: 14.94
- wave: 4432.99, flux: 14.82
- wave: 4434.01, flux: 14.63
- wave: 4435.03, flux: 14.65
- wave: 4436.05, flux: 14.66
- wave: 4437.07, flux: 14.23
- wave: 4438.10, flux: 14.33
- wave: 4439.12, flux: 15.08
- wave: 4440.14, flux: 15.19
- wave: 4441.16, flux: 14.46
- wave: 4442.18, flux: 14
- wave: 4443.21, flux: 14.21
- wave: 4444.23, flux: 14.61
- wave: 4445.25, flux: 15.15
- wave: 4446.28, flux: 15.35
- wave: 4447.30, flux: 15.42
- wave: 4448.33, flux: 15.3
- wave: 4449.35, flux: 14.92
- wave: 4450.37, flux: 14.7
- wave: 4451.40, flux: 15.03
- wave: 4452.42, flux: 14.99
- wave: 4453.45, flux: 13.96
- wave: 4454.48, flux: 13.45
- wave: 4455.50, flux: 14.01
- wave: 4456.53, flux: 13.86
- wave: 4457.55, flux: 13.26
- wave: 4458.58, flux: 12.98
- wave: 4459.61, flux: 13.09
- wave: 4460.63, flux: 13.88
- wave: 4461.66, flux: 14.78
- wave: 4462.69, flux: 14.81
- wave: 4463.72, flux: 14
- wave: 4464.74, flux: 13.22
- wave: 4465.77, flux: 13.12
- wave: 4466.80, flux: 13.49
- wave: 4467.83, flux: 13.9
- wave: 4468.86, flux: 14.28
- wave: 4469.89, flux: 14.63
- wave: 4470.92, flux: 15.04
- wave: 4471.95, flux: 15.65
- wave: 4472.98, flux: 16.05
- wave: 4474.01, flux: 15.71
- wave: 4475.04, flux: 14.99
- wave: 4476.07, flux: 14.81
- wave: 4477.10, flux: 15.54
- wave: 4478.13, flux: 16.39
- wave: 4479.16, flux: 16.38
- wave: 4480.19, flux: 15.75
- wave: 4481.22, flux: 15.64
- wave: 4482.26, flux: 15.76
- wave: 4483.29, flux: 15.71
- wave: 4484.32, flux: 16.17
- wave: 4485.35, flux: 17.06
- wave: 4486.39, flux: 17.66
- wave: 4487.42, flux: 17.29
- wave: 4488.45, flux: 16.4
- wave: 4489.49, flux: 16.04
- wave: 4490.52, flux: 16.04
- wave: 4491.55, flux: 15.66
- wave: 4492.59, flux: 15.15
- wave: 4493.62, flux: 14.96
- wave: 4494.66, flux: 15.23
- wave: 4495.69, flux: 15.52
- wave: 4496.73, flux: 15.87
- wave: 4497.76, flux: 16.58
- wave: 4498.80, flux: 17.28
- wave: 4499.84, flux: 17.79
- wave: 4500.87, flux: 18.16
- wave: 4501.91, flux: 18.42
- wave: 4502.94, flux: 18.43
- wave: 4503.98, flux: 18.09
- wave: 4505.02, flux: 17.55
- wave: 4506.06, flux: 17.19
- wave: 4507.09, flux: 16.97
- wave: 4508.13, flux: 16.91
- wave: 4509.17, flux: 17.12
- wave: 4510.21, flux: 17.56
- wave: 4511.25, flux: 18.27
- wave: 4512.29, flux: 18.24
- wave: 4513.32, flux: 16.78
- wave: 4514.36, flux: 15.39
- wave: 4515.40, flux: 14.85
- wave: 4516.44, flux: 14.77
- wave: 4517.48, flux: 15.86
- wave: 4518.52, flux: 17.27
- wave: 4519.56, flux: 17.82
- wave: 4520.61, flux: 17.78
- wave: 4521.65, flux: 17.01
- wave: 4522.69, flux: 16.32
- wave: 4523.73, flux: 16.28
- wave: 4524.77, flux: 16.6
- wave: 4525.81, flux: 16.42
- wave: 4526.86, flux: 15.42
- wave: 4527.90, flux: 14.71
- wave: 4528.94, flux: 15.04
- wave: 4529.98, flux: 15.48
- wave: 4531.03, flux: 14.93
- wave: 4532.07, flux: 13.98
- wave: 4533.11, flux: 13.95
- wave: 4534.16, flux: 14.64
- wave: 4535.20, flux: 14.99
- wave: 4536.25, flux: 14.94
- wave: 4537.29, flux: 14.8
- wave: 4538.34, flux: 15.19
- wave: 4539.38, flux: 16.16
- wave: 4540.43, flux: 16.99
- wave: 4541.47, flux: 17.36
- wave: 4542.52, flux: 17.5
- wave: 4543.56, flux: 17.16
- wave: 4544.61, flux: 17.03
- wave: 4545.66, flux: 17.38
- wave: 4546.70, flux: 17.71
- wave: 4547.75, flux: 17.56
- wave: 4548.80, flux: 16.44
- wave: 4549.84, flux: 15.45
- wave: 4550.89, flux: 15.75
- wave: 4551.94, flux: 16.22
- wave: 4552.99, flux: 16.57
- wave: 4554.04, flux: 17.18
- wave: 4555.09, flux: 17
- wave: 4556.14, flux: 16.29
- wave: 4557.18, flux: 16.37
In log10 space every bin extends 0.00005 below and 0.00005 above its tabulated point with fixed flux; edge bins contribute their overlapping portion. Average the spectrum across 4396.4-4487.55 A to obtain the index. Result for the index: 14.5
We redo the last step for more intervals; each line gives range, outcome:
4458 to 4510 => 15.8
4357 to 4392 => 13.5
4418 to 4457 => 14.7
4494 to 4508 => 17.1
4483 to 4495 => 16.1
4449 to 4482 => 14.6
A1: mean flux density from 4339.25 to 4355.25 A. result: 13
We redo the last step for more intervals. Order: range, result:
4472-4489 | 16.1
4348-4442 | 13.8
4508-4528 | 16.6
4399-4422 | 13.4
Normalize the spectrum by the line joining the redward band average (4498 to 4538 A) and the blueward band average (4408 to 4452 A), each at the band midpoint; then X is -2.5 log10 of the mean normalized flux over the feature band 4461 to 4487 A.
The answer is 0.02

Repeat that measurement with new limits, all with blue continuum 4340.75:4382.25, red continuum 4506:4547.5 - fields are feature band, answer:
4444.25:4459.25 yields 0.05 mag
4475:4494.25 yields -0.02 mag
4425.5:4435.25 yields 0.00 mag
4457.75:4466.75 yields 0.12 mag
